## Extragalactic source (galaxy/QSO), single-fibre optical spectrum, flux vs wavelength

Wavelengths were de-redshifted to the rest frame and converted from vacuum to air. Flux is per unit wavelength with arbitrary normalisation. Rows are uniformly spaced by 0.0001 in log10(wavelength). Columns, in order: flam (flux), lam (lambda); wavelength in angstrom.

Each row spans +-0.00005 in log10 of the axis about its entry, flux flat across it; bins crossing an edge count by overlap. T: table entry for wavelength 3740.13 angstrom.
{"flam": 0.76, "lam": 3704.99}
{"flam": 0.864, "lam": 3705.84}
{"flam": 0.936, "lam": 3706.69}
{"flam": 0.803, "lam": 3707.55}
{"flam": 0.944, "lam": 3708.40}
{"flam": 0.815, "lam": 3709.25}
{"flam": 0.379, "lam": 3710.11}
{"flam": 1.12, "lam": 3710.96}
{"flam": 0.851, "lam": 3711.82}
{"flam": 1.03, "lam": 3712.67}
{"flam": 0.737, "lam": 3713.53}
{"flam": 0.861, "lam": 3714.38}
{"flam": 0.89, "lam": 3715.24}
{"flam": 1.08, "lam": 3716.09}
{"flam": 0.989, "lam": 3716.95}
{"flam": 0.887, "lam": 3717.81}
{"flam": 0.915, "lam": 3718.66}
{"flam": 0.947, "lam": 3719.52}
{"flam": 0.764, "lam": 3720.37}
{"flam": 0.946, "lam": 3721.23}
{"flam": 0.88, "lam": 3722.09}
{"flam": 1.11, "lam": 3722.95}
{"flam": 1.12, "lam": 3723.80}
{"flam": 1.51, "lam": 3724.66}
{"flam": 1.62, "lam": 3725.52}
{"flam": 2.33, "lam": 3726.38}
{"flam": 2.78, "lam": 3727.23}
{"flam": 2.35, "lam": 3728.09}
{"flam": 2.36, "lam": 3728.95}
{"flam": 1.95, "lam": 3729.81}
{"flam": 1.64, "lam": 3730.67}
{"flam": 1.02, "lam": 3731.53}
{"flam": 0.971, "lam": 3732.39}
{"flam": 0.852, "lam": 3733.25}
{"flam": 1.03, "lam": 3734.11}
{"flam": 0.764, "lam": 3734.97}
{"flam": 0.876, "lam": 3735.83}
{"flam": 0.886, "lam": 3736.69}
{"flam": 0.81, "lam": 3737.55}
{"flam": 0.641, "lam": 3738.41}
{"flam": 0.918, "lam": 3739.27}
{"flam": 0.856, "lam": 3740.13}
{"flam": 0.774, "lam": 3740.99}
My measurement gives 0.856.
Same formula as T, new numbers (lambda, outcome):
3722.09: 0.88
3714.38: 0.861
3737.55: 0.81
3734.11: 1.03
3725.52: 1.62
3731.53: 1.02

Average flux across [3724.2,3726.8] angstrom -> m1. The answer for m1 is 1.81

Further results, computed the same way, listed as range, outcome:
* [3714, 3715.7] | 0.881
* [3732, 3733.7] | 0.911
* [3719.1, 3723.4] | 0.932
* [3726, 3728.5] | 2.5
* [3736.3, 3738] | 0.845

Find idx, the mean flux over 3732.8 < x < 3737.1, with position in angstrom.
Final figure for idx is 0.882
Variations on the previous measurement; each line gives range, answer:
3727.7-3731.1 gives 2.07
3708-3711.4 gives 0.813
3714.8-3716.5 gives 0.984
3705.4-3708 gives 0.869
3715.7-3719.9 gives 0.961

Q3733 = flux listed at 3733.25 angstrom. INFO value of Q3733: 0.852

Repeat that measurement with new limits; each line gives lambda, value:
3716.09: 1.08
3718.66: 0.915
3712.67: 1.03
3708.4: 0.944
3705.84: 0.864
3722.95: 1.11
